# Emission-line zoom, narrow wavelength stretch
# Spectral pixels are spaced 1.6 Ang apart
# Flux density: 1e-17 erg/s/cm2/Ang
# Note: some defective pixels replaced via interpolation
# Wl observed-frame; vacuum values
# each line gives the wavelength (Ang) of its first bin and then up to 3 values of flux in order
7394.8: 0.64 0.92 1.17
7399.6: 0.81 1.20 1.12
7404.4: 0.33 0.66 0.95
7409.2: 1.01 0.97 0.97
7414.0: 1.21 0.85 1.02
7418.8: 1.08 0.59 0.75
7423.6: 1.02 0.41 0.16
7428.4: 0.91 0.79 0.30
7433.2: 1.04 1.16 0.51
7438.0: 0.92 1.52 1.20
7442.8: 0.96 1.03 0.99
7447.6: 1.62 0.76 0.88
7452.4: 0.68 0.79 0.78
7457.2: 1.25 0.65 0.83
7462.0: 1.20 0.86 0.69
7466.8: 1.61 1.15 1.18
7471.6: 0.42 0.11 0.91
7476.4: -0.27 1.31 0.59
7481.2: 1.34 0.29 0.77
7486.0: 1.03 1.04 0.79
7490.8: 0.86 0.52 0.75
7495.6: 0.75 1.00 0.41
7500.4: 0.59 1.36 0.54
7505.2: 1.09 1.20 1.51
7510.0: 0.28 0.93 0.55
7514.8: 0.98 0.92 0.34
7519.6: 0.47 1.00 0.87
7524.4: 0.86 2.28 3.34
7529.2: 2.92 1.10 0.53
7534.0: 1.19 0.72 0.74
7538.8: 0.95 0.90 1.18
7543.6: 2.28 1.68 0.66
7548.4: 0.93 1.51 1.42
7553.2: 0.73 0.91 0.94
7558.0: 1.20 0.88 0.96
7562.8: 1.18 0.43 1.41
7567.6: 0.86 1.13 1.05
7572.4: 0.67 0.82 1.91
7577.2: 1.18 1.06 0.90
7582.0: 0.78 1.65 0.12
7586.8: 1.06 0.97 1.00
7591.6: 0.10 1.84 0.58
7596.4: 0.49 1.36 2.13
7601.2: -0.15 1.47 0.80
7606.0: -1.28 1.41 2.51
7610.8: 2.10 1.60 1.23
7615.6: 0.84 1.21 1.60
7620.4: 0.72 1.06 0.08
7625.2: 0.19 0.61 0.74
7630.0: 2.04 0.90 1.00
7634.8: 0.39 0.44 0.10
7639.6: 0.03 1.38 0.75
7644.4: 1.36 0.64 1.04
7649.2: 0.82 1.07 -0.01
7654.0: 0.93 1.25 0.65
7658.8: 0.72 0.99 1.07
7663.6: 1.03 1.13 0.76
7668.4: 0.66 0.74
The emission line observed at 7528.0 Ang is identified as [S II]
